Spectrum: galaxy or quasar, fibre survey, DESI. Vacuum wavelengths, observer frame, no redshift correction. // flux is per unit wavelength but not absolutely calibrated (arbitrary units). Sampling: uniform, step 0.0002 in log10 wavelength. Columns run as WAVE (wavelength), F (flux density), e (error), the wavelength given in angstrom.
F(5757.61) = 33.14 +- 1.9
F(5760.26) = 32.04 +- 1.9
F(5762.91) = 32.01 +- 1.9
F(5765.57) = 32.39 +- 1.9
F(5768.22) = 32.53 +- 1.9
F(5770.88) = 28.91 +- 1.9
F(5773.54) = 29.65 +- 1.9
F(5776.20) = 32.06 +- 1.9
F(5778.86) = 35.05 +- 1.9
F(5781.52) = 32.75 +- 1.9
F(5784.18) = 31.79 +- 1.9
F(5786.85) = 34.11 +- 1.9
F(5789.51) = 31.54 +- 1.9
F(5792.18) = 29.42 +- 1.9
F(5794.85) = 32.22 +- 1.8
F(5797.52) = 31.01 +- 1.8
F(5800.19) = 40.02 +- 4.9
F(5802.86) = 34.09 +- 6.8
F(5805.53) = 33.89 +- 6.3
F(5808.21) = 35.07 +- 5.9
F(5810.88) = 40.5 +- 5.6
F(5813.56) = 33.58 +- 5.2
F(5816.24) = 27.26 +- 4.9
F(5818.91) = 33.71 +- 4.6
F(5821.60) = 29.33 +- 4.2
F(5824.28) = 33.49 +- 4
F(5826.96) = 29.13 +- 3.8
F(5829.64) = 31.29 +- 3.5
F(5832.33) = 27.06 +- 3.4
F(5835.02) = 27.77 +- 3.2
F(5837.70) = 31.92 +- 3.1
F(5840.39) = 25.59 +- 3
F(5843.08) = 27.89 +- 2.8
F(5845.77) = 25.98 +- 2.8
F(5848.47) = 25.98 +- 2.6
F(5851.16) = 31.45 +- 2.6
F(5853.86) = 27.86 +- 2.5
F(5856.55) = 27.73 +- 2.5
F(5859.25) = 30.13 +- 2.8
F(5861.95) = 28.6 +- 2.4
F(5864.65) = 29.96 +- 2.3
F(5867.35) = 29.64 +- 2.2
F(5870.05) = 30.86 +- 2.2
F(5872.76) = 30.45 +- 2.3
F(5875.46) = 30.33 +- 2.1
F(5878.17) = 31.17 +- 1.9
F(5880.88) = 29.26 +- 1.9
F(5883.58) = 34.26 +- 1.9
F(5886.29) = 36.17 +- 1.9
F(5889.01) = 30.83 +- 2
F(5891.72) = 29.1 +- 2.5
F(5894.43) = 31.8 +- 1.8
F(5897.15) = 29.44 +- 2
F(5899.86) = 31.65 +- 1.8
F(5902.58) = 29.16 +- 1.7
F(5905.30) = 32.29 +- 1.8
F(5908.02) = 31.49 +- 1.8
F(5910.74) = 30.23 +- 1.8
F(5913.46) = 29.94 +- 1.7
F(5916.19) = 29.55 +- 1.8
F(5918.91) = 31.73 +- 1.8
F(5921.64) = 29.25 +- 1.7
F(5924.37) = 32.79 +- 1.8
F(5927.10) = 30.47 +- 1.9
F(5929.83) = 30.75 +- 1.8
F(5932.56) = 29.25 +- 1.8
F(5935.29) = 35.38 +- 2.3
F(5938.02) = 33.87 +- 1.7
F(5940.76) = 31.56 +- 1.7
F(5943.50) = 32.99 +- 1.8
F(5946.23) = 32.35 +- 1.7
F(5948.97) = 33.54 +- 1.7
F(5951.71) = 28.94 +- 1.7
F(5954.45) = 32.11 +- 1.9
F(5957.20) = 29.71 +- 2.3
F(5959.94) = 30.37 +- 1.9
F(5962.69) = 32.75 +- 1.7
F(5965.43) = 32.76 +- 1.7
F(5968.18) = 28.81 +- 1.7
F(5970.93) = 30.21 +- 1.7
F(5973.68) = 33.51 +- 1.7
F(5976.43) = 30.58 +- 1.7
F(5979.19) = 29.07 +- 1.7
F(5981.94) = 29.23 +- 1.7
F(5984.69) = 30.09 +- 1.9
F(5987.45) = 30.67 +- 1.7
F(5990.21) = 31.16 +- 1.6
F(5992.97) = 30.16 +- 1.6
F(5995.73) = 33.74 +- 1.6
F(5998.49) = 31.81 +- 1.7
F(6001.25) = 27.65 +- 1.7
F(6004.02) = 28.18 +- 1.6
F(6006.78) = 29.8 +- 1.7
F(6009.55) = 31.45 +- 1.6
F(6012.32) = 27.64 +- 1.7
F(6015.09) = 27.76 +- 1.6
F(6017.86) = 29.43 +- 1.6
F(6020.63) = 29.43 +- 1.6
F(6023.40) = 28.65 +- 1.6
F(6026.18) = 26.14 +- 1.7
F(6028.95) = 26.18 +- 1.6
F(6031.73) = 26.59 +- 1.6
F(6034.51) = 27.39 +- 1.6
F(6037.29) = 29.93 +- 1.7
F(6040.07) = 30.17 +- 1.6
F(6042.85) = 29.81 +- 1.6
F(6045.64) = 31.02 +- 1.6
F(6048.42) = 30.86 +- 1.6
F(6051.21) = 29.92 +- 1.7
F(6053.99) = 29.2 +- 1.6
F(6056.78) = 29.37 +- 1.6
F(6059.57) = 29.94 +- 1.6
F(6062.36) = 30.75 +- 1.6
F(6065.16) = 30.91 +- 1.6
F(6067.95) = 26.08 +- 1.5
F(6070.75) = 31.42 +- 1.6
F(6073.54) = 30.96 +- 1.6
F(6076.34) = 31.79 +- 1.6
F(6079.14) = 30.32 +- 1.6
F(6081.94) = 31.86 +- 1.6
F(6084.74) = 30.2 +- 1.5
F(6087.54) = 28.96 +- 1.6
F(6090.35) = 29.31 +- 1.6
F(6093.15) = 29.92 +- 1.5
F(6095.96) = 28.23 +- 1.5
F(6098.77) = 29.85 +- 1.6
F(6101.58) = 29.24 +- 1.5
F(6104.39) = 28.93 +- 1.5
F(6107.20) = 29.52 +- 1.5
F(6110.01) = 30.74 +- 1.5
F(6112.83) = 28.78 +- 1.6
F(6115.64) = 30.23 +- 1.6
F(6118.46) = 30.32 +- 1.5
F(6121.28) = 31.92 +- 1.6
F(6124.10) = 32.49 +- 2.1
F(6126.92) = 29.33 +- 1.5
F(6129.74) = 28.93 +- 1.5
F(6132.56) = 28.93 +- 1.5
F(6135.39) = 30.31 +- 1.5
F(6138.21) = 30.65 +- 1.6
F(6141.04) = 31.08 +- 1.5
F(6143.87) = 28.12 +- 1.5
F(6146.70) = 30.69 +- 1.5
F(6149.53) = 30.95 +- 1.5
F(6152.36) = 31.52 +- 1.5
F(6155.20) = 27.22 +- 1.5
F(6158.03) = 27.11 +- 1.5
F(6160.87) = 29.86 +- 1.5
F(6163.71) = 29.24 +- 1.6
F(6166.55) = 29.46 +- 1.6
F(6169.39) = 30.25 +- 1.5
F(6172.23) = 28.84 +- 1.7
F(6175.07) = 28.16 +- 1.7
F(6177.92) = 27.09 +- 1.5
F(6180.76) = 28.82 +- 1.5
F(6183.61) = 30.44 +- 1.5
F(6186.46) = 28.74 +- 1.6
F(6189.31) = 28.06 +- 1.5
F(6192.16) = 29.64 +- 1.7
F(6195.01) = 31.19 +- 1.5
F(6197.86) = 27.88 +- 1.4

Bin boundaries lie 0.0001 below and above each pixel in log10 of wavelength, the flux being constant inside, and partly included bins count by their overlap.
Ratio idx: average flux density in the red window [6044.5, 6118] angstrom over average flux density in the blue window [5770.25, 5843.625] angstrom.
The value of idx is 0.9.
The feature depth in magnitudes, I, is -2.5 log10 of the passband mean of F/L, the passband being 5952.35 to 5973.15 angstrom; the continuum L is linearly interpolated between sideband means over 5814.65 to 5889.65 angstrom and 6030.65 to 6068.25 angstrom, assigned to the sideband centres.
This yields -0.05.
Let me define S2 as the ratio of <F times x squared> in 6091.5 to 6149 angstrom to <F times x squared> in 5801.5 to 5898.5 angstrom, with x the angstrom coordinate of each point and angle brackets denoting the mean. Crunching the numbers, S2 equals 1.1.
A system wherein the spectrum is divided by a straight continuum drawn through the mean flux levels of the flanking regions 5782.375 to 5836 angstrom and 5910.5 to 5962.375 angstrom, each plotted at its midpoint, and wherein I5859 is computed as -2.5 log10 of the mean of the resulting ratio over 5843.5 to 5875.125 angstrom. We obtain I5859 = 0.11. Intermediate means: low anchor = 32.3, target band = 29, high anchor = 31.4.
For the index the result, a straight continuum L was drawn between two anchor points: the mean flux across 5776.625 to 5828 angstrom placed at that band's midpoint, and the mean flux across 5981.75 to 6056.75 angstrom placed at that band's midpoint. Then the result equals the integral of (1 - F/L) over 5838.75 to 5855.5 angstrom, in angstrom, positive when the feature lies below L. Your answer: 2.5 angstrom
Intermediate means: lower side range 33.1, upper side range 29.4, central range 27.5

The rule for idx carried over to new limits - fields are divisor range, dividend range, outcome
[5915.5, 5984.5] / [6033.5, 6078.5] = 0.96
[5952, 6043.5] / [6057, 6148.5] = 1.01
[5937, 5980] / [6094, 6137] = 0.95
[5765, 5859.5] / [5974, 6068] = 0.95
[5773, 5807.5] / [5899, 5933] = 0.93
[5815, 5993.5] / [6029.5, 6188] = 0.97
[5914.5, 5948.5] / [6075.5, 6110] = 0.94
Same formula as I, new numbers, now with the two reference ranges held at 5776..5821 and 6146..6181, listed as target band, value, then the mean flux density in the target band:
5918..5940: 0.01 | 31.7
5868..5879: 0.07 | 30.6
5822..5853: 0.14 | 28.9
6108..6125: -0.03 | 30.6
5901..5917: 0.06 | 30.5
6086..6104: 0.03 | 29.2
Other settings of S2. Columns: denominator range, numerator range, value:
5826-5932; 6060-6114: 1.07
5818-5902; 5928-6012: 1.07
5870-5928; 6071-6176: 1.04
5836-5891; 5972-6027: 1.05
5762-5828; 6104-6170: 1.03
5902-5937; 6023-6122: 1.00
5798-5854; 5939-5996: 1.05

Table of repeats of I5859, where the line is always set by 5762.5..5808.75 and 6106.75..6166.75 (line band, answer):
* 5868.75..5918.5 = 0.03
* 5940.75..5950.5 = -0.04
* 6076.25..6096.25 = 0.01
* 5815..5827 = 0.06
